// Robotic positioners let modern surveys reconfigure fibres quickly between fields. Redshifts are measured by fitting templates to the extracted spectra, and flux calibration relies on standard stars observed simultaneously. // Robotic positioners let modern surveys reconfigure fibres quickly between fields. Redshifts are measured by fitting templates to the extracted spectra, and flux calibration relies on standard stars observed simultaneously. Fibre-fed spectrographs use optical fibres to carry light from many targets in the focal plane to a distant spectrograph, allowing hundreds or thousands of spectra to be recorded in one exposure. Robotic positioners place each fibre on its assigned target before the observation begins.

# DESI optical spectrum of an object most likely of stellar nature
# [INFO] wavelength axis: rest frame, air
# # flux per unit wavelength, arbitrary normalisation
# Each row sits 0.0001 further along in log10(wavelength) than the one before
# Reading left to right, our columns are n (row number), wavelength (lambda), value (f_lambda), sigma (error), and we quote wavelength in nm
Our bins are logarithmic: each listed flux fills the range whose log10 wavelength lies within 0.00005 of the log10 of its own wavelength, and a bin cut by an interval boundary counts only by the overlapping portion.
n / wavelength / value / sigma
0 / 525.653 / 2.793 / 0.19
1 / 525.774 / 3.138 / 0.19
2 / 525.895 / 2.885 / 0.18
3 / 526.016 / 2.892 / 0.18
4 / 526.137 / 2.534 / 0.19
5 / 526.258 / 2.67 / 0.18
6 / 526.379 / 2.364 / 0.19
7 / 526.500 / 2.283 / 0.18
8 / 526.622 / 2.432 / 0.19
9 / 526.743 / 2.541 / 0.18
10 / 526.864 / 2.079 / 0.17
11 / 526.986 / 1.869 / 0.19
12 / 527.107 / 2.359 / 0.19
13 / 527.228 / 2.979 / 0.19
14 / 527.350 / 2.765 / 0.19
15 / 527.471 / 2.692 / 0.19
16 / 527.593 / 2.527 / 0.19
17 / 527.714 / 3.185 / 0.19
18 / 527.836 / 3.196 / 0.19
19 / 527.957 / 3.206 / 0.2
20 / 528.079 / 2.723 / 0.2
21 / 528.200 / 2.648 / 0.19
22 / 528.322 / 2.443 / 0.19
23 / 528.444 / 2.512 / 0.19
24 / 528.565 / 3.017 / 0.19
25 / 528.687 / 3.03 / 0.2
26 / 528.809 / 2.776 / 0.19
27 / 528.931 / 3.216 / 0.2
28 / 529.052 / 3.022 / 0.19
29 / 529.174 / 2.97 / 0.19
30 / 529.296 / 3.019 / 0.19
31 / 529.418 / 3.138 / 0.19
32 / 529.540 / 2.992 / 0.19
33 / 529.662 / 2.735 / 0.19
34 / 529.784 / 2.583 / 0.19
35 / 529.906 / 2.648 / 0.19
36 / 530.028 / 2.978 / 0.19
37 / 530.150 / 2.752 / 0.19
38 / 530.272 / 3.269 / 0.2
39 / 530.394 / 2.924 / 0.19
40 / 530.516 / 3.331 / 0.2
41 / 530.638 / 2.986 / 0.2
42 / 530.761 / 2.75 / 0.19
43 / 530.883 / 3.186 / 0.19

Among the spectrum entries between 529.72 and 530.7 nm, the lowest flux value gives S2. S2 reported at 2.583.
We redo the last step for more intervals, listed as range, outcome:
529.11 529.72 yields 2.735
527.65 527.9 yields 3.185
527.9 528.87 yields 2.443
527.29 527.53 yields 2.692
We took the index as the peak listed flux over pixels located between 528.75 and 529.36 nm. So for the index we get 3.216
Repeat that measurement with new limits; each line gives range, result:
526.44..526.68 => 2.432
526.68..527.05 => 2.541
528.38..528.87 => 3.03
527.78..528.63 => 3.206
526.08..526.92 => 2.67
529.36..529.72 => 3.138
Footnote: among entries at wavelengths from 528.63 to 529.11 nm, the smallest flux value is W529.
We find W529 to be 2.776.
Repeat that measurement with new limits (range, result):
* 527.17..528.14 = 2.527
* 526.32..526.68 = 2.283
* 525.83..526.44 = 2.364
